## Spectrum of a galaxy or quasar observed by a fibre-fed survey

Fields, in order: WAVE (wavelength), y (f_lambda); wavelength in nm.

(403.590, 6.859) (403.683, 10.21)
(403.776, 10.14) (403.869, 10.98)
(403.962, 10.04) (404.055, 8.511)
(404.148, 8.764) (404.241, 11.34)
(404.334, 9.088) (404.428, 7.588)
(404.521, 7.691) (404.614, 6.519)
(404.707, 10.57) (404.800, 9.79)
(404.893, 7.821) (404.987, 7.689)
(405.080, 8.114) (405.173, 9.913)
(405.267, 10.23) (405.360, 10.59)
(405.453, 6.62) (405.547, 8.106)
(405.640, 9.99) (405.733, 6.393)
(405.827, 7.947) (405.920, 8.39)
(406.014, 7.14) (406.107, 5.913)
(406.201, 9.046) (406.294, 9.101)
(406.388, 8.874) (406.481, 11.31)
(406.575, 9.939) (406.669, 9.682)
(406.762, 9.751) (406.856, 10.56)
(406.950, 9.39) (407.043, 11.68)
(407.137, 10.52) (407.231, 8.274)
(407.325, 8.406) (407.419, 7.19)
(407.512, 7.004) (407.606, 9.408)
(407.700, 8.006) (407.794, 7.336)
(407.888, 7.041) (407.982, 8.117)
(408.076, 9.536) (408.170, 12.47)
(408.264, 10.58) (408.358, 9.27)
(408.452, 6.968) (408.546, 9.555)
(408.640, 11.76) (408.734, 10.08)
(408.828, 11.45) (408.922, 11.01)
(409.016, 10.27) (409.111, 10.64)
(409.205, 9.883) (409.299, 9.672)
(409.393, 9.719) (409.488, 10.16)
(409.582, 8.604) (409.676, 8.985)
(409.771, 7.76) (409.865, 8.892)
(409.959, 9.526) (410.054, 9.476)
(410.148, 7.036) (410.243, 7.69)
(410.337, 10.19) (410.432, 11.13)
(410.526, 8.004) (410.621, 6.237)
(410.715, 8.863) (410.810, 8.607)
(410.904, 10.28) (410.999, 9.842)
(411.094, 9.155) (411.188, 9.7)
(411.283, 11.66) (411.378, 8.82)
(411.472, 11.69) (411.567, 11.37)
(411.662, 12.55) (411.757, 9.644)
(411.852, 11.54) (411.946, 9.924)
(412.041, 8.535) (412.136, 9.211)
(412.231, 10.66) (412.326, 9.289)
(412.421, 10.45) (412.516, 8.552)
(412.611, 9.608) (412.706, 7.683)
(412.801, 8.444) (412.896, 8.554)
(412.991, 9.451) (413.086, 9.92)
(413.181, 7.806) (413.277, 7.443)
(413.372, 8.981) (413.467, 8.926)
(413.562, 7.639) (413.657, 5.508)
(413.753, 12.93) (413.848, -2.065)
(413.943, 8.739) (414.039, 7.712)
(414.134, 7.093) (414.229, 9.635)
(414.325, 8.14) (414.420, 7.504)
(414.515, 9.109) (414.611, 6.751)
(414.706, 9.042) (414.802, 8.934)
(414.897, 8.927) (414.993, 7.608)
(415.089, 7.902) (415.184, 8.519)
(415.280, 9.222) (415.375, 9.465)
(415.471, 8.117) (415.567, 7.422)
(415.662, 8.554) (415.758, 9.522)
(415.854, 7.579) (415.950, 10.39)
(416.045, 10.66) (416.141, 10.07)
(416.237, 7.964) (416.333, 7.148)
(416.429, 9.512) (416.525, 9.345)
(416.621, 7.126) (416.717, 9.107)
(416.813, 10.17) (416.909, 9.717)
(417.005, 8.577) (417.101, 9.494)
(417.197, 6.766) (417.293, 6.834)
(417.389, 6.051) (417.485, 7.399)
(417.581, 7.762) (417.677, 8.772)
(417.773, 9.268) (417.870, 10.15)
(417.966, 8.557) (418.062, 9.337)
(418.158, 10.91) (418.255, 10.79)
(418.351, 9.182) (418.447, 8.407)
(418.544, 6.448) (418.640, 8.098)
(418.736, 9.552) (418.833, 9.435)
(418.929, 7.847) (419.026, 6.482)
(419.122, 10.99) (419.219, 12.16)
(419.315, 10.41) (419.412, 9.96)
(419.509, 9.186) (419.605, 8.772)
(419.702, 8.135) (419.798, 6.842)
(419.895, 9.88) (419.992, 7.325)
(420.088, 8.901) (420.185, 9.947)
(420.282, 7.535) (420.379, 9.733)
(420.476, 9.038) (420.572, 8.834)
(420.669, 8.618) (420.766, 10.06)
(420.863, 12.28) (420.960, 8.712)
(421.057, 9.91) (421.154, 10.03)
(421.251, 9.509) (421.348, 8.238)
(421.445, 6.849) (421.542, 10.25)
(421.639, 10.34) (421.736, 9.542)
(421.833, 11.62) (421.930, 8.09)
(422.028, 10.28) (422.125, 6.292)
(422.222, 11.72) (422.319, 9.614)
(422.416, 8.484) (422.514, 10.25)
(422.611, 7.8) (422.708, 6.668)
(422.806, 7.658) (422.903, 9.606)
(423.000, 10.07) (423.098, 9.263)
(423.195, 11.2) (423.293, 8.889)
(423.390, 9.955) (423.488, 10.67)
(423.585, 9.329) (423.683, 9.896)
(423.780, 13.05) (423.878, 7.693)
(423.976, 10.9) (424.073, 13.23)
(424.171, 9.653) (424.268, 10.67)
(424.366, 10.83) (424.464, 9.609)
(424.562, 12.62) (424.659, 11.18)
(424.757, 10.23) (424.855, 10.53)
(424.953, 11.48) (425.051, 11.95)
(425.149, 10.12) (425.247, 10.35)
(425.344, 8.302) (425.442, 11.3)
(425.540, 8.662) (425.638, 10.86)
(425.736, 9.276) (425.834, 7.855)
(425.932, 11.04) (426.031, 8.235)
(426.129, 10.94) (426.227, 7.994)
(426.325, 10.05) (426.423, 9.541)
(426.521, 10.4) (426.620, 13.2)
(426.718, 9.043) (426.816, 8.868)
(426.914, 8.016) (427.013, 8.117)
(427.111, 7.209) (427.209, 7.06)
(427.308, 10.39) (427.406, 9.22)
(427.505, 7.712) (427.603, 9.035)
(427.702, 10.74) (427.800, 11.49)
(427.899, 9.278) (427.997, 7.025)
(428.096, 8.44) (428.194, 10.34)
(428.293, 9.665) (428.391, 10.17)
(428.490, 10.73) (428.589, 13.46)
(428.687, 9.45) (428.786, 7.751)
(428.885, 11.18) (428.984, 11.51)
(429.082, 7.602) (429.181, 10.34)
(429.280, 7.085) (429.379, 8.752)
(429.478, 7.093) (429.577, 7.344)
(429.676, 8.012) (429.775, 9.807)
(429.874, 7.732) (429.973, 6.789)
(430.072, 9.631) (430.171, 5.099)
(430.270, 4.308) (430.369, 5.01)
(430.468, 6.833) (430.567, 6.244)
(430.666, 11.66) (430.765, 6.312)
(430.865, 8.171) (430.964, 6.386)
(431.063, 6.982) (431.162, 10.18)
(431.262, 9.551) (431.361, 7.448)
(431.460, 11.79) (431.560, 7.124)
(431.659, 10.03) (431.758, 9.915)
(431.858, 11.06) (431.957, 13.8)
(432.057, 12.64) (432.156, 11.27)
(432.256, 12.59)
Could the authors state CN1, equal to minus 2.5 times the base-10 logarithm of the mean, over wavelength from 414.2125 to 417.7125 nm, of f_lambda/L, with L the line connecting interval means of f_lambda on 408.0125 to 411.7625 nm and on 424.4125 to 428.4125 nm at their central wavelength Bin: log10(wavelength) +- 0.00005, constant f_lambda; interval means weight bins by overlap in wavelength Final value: 0.144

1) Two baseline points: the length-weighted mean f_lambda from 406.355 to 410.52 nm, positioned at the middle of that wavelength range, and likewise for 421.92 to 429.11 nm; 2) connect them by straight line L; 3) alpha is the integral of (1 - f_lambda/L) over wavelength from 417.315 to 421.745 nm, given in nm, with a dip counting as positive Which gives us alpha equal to 0.277 nm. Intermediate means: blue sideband 9.42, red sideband 9.76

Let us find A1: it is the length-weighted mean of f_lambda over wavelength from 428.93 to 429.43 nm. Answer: 9.07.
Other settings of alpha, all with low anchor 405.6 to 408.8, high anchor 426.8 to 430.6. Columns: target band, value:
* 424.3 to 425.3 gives -0.25 nm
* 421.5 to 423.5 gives -0.16 nm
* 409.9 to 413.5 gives -0.18 nm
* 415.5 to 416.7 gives 0.01 nm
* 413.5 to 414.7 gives 0.19 nm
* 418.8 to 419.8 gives -0.05 nm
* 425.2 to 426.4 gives -0.13 nm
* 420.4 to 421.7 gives -0.10 nm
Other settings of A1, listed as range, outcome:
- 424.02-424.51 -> 10.8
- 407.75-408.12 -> 8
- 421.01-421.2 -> 9.97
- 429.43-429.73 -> 7.51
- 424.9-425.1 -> 11.7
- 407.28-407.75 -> 8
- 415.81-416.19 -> 9.7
